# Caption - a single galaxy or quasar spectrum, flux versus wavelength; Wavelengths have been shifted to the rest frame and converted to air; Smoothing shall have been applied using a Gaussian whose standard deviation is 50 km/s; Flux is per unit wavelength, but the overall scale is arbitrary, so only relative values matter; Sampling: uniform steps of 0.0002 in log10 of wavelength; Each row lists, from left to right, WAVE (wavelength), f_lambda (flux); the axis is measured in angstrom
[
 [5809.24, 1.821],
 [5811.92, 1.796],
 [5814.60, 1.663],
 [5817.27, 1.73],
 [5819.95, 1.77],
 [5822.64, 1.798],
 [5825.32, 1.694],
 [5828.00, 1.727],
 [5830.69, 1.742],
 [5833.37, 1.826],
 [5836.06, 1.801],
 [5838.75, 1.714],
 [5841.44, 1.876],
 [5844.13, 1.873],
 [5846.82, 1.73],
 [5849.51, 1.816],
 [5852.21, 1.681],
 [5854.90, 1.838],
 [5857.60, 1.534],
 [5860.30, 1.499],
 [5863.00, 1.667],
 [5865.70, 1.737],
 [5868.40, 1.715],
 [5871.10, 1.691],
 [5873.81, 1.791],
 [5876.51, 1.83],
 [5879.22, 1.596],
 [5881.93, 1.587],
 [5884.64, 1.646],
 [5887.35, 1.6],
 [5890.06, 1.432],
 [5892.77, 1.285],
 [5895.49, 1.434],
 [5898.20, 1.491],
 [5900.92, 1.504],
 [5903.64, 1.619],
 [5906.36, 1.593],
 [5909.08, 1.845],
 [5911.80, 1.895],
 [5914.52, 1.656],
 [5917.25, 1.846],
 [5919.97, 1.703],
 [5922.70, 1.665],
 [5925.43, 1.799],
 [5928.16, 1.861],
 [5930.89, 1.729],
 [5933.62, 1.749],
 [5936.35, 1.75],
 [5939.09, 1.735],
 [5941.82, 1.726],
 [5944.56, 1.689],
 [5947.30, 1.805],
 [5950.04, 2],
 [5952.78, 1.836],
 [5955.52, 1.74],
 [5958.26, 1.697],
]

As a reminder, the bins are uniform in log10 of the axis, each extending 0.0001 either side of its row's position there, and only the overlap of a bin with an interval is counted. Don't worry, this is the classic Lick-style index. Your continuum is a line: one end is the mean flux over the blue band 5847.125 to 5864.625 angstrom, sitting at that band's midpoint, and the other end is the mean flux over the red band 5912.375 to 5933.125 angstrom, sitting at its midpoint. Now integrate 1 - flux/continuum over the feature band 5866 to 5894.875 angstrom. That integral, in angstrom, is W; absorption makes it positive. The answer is 1.5 angstrom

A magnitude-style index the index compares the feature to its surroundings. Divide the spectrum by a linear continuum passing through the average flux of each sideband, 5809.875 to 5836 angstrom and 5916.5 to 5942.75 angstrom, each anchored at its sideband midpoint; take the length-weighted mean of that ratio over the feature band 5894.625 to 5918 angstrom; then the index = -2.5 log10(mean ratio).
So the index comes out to 0.06 mag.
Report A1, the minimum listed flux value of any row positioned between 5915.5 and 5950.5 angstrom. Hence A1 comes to 1.665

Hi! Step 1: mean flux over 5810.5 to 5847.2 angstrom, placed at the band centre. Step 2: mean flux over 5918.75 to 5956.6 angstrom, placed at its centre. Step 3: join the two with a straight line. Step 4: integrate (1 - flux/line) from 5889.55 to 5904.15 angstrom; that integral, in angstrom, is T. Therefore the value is 2.6 angstrom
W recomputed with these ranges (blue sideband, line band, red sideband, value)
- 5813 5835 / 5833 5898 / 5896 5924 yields 1.6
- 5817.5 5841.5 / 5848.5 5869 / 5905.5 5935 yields 0.9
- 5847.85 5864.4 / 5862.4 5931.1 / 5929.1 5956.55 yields 2.5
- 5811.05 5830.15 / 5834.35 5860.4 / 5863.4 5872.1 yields -0.4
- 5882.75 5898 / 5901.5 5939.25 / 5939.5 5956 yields -2.1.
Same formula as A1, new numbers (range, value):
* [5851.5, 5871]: 1.499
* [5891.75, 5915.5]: 1.285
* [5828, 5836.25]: 1.727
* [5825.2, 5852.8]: 1.681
